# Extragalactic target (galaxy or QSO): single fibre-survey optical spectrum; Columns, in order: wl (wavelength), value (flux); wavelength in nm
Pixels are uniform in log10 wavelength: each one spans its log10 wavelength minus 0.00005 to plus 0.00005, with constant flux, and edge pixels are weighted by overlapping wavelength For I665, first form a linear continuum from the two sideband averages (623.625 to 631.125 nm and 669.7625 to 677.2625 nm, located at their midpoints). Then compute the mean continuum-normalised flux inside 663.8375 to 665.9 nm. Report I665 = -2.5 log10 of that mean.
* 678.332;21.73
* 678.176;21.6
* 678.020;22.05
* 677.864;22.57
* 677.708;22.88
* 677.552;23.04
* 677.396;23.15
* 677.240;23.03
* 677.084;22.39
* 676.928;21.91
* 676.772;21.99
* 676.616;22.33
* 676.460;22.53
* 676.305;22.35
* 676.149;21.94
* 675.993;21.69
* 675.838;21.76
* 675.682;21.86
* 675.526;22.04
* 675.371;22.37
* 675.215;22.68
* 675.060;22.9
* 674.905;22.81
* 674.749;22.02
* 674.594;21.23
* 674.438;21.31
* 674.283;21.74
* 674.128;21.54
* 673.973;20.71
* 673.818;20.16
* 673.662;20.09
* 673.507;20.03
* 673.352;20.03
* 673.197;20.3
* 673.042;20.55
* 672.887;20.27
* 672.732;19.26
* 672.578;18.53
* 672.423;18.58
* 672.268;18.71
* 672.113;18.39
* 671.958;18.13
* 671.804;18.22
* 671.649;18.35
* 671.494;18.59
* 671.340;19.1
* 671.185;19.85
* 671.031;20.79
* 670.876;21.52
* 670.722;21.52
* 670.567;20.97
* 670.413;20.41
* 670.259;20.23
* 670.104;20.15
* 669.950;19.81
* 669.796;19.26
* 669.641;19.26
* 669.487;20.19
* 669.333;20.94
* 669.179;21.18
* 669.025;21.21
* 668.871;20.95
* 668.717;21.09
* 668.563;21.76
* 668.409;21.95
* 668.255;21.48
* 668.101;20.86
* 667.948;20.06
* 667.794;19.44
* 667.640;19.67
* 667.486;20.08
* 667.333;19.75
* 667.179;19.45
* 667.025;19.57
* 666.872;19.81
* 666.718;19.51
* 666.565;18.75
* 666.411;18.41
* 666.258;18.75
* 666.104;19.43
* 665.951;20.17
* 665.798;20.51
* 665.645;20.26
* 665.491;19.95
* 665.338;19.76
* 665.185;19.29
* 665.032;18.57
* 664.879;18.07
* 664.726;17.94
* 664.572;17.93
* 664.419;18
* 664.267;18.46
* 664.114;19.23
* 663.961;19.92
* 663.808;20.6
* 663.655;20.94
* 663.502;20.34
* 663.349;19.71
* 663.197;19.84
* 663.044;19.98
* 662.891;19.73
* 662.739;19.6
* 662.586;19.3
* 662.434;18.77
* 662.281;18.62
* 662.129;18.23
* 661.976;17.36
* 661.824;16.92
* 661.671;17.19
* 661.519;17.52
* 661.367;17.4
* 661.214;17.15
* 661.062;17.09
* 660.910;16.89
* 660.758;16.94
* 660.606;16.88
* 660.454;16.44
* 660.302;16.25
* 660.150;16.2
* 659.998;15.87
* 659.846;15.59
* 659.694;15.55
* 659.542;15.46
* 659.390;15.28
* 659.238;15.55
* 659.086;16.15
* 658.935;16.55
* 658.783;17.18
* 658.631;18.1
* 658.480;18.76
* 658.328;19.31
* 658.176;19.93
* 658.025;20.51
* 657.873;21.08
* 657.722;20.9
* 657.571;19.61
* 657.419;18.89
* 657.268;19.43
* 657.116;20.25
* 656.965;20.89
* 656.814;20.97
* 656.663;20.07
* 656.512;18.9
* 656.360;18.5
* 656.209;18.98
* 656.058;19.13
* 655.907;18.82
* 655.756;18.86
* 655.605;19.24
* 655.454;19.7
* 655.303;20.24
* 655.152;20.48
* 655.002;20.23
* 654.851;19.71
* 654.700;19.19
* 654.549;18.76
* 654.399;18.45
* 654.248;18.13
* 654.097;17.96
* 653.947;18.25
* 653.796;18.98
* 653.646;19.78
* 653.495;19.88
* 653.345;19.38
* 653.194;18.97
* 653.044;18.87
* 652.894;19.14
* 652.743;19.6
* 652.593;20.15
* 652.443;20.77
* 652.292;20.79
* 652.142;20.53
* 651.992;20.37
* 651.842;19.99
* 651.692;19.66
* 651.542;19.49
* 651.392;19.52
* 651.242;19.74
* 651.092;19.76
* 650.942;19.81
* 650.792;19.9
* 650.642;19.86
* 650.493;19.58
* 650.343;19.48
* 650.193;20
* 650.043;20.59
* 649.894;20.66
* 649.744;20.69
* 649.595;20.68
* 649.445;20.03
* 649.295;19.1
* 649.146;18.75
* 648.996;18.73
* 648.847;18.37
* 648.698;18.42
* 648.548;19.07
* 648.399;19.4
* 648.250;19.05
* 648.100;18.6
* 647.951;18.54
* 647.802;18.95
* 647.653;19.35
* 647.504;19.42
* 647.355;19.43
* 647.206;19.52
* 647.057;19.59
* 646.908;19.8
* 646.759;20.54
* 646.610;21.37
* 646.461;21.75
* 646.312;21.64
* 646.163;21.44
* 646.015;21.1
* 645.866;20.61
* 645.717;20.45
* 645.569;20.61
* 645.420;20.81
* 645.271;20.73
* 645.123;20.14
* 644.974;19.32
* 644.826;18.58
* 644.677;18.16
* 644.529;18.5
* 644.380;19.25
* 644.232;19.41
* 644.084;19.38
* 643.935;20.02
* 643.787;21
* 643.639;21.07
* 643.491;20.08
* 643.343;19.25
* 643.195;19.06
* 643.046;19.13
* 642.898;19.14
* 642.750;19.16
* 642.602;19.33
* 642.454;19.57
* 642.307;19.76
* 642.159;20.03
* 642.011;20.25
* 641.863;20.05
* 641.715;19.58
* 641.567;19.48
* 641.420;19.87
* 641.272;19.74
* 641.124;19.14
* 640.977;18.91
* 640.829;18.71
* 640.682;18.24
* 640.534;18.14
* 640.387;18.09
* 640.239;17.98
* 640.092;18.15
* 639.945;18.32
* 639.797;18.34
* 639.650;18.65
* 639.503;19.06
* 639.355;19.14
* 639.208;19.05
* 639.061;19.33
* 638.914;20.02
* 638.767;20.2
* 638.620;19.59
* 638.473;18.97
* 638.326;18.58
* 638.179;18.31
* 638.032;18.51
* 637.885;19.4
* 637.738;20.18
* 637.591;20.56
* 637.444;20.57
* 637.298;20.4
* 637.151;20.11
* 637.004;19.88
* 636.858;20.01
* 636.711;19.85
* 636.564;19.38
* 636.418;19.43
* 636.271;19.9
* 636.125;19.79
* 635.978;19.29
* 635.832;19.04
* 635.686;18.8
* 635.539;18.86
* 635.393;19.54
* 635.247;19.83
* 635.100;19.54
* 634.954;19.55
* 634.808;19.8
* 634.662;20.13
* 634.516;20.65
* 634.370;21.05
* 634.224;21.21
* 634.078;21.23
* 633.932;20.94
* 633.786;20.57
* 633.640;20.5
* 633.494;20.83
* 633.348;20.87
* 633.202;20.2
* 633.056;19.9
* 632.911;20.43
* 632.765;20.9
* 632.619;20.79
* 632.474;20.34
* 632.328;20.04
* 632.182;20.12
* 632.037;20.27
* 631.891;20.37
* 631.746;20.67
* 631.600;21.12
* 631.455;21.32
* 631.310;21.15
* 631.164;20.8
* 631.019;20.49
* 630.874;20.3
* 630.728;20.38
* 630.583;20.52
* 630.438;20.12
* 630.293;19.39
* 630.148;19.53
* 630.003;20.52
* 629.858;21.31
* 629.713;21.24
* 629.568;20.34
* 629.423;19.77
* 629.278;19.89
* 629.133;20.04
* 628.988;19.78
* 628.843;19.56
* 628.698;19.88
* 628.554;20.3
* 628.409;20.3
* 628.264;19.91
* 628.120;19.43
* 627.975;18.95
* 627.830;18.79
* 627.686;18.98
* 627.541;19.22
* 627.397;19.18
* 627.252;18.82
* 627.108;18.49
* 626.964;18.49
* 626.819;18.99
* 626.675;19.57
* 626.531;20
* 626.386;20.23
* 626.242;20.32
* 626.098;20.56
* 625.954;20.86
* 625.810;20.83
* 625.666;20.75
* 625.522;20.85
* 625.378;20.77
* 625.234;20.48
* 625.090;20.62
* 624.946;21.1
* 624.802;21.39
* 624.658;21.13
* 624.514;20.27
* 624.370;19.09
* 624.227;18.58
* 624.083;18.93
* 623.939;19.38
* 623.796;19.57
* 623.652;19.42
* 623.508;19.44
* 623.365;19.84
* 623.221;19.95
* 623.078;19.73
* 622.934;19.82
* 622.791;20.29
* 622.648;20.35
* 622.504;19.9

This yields 0.081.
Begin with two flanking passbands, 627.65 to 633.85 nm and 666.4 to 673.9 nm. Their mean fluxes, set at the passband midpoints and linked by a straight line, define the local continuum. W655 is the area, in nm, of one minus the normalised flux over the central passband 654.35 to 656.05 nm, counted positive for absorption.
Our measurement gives 0.05 nm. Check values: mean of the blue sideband 20.3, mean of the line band 19.4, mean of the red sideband 20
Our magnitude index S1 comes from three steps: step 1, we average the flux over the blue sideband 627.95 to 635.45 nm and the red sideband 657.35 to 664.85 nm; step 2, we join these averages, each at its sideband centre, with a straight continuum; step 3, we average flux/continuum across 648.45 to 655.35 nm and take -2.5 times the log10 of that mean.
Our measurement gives -0.04 mag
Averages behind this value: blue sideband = 20.3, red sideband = 18.1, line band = 19.6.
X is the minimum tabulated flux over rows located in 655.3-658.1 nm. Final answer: 18.5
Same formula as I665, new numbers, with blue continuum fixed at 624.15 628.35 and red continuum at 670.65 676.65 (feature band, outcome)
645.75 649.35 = 0.03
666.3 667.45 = 0.07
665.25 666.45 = 0.05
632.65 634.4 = -0.04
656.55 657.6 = 0.02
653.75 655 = 0.09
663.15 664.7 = 0.06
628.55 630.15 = -0.01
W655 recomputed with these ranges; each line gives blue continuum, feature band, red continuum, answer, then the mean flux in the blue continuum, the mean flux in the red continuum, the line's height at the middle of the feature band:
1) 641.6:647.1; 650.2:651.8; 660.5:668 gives -0.01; 20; 18.9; 19.6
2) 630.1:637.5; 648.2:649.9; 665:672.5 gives 0.06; 20.2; 19.9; 20.1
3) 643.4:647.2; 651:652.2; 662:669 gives 0.01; 20.2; 19.7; 20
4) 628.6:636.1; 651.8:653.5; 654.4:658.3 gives -0.01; 20.3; 19.7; 19.8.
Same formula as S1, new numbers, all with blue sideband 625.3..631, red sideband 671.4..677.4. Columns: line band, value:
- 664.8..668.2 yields 0.06 mag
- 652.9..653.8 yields 0.06 mag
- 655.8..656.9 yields 0.06 mag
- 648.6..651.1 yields 0.04 mag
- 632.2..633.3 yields -0.02 mag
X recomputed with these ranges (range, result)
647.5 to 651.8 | 18.37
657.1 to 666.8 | 15.28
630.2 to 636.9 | 18.8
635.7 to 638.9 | 18.31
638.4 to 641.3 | 17.98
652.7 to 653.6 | 18.87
